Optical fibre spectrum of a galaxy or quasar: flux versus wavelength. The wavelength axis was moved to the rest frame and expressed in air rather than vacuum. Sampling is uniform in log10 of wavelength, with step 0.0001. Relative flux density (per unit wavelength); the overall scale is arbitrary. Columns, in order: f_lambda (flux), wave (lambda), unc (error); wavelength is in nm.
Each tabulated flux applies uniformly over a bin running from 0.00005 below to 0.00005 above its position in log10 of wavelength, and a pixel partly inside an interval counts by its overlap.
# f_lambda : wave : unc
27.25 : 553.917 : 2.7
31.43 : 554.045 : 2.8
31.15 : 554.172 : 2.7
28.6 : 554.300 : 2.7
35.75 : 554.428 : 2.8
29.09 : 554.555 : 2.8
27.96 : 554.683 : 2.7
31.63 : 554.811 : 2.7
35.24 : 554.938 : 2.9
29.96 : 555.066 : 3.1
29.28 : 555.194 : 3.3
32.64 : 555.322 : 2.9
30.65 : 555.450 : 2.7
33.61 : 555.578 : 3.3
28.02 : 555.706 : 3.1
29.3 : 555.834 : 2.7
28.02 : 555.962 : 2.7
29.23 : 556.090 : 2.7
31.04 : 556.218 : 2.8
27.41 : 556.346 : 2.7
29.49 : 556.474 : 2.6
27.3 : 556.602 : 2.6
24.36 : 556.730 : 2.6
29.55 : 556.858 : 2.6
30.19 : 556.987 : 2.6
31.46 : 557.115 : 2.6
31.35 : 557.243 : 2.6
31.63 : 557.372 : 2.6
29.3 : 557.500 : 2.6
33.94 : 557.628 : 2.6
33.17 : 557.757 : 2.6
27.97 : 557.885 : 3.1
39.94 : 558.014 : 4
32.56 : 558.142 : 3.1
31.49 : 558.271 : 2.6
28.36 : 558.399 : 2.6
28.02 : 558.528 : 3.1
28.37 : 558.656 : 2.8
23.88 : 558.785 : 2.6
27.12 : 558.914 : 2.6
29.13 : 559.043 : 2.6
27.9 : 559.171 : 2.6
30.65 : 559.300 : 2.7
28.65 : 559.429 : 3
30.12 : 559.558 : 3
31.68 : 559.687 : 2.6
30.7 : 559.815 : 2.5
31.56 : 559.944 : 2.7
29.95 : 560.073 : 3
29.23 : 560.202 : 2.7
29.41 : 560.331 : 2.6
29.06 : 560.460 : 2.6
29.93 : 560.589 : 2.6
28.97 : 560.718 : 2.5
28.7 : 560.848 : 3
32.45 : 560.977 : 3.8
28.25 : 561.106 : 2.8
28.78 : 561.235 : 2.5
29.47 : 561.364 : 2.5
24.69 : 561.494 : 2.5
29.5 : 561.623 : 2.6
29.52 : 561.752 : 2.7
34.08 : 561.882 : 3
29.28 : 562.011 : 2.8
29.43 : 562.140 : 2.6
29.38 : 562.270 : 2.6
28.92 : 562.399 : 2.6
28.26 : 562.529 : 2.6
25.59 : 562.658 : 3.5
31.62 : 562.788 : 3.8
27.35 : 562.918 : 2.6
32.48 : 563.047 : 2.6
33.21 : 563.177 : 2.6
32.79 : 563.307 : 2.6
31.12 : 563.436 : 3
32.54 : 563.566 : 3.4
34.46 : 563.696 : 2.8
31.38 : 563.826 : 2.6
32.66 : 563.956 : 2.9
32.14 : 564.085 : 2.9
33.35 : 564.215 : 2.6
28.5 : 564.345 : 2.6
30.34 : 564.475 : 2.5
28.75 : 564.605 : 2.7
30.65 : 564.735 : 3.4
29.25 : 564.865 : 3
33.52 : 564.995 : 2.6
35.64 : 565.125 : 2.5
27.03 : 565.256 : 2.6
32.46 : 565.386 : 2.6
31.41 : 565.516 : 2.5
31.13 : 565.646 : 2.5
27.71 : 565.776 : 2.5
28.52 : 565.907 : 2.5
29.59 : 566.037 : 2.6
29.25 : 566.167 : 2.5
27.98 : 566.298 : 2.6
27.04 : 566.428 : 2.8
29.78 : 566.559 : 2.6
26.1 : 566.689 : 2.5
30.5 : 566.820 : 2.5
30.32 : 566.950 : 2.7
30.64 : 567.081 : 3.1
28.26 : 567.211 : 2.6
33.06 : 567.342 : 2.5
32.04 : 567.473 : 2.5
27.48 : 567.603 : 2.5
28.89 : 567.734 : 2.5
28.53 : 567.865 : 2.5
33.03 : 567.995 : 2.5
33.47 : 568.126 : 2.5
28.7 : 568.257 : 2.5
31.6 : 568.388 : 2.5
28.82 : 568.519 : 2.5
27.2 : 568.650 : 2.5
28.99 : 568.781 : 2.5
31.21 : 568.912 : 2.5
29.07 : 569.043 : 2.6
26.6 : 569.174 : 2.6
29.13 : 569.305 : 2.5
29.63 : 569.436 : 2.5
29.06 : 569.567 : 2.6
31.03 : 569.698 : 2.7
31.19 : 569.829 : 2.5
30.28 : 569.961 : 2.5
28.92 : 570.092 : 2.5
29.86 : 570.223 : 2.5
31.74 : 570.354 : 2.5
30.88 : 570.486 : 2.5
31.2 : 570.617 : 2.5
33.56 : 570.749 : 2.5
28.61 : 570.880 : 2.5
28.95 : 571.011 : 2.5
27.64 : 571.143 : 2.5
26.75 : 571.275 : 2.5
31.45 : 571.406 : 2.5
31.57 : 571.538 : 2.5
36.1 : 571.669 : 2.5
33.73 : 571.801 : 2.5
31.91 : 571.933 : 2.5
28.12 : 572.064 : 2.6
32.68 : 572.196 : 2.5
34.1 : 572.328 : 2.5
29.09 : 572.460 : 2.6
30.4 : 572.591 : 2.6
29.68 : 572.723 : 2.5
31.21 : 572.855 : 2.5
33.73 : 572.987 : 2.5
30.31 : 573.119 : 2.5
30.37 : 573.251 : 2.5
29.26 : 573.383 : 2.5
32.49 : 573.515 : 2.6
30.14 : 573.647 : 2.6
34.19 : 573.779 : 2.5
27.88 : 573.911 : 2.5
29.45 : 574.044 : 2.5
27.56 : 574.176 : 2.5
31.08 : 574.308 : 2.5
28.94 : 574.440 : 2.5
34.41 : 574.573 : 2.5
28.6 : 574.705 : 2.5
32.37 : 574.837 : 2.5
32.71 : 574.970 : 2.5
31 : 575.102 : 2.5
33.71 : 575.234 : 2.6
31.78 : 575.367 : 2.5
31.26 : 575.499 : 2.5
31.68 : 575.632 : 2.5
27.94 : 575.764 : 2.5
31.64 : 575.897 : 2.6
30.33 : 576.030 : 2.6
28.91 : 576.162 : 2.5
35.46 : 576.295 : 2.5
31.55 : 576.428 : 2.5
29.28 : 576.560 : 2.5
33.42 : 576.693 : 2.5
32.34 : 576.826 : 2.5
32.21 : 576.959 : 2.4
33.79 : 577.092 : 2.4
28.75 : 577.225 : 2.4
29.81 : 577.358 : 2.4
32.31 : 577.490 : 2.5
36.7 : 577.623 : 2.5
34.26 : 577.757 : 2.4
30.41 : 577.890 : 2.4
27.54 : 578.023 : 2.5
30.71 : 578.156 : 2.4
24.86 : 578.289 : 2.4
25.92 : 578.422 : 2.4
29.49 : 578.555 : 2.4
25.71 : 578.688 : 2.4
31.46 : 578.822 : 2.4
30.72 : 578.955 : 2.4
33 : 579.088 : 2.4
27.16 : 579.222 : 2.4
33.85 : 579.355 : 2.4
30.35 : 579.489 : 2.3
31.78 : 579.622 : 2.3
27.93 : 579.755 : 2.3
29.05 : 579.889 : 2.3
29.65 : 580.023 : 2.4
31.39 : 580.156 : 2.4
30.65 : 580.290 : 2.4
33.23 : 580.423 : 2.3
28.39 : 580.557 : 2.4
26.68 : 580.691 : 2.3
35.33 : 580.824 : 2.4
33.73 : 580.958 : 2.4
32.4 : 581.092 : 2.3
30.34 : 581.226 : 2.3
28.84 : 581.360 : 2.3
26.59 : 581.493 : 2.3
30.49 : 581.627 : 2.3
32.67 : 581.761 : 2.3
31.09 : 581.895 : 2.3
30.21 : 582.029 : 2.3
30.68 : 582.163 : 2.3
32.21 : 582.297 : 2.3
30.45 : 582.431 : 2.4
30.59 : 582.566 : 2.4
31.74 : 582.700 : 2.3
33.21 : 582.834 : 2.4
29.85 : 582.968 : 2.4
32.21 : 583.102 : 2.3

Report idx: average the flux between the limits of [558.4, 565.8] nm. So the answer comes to 30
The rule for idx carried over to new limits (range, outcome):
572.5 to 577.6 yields 31.1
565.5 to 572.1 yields 30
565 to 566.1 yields 30.6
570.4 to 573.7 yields 31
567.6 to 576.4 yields 30.6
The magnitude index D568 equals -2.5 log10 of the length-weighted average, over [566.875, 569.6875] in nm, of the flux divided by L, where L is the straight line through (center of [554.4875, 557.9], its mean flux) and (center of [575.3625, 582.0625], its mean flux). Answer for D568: 0.022 mag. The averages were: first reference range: 30.1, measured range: 29.8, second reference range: 30.7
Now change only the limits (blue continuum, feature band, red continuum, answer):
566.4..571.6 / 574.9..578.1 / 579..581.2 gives -0.04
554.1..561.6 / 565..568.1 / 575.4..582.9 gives 0.01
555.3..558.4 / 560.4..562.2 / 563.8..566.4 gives 0.04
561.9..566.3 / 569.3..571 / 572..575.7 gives 0.02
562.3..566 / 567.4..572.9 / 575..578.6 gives 0.02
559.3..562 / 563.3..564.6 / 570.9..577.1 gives -0.06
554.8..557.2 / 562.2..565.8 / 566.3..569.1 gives -0.04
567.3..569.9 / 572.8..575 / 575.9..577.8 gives 0.02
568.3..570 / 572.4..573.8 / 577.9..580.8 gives -0.05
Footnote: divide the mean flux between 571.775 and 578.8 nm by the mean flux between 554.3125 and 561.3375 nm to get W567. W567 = 1.03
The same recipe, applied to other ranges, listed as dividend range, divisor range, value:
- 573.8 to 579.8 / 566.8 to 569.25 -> 1.03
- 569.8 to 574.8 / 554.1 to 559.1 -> 1.02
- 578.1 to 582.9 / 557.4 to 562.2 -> 1.02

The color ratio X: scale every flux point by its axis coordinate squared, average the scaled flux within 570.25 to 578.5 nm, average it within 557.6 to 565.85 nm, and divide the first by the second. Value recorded 1.07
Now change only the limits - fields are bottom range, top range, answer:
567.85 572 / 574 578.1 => 1.05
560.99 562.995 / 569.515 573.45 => 1.10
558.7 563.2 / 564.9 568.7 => 1.04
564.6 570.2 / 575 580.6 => 1.07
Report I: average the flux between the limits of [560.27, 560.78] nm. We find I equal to 29.4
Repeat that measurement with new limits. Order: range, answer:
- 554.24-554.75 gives 30.4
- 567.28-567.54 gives 32.5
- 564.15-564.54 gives 30.7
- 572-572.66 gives 30.9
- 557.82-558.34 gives 33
